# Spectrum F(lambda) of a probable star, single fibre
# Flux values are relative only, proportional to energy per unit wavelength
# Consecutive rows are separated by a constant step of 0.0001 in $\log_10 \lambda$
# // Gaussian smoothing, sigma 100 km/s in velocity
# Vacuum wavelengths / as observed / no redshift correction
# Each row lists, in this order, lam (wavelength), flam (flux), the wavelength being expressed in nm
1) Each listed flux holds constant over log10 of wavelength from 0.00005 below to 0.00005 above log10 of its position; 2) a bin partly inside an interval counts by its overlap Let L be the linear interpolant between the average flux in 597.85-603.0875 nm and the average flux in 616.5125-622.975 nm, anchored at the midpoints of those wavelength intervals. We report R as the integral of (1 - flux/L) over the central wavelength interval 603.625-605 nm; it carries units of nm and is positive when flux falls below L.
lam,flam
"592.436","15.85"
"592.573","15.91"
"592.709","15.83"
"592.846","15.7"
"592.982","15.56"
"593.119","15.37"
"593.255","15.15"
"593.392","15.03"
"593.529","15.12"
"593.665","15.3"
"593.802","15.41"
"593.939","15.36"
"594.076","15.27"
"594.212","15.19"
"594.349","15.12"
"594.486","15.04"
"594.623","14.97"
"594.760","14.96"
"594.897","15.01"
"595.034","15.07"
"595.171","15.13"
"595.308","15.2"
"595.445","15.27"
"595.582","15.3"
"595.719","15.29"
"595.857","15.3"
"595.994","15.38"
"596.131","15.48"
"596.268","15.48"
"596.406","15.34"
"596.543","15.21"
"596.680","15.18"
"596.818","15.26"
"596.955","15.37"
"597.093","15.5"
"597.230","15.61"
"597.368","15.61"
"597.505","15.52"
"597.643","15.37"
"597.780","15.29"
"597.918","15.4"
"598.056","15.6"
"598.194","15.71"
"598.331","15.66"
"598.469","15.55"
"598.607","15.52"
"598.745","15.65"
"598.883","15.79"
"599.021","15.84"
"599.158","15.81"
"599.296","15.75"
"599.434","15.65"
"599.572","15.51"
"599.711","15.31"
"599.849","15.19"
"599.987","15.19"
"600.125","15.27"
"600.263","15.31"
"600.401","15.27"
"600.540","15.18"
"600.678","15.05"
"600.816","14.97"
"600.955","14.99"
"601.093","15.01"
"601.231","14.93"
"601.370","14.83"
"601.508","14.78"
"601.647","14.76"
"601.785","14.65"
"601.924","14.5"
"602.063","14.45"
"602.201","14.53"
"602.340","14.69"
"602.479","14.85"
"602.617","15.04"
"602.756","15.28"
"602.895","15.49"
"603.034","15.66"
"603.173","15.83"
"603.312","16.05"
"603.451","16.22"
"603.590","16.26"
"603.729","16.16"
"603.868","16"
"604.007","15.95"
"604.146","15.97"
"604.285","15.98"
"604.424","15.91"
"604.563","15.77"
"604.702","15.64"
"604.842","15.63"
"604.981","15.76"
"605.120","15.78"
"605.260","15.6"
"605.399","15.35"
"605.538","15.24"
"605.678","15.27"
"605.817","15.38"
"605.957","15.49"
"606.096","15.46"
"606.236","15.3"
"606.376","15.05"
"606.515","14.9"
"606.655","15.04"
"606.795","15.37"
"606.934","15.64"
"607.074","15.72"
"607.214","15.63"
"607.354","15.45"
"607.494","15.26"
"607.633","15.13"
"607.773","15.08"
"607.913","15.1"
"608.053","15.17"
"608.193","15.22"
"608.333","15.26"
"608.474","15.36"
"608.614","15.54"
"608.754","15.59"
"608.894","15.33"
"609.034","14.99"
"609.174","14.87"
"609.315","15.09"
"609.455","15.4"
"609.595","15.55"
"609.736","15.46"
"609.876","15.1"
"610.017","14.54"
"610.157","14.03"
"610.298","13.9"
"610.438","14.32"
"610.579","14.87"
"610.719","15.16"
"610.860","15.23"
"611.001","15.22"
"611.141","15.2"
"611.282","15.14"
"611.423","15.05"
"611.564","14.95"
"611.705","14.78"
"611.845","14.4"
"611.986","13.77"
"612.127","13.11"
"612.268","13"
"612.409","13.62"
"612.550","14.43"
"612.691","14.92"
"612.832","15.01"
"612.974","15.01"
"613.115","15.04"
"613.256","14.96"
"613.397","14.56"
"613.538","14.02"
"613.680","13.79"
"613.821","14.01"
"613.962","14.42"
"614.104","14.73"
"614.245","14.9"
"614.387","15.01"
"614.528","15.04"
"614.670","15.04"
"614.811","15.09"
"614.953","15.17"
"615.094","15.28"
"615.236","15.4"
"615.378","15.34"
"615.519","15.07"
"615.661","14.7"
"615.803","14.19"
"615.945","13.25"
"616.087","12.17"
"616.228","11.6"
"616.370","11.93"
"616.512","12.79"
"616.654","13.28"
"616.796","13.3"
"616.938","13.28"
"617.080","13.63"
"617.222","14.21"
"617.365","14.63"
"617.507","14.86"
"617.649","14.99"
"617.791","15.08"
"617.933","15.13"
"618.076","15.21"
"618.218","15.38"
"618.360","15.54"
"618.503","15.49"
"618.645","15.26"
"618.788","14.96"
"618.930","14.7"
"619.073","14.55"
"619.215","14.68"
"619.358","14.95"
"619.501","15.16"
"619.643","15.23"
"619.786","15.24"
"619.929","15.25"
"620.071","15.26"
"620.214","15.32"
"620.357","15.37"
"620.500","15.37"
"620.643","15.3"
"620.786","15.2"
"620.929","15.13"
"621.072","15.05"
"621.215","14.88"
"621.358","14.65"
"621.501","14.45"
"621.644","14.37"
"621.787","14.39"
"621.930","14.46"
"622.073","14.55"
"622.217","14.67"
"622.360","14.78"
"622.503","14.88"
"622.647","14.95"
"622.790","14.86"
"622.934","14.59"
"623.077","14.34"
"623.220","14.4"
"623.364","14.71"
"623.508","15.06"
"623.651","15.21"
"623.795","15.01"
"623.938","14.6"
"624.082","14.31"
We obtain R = -0.068 nm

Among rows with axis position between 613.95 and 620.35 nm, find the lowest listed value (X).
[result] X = 11.6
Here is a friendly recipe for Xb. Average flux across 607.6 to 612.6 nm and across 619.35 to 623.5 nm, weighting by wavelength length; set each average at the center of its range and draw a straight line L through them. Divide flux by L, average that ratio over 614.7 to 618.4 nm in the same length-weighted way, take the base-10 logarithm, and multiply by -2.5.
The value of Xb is 0.05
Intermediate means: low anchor 14.8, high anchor 14.9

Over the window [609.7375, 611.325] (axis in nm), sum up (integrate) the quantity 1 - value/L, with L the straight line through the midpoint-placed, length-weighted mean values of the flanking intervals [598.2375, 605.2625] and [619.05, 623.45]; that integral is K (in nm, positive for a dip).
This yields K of 0.04 nm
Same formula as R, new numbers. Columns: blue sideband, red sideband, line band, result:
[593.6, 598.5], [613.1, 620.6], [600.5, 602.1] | 0.03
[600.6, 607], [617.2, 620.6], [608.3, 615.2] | 0.20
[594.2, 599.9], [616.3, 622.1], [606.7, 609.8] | -0.06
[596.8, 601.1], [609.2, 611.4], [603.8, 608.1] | -0.10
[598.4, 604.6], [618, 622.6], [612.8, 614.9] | 0.06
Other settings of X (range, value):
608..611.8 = 13.9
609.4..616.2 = 12.17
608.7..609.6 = 14.87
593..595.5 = 14.96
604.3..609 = 14.9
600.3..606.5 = 14.45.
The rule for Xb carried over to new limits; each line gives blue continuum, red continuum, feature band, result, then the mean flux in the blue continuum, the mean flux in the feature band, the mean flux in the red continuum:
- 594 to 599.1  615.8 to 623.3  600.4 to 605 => -0.01 mag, 15.4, 15.4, 14.6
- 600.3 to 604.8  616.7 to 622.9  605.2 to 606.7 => 0.00 mag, 15.3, 15.3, 14.8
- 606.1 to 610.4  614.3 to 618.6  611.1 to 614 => 0.02 mag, 15.2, 14.4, 14.4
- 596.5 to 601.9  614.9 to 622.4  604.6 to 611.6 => -0.02 mag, 15.3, 15.2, 14.6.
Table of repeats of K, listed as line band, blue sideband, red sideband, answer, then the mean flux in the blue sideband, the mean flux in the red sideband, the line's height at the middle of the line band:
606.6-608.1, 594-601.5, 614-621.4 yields -0.03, 15.3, 14.7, 15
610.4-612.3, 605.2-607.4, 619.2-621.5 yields 0.08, 15.4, 15.1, 15.3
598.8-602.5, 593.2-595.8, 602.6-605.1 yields 0.11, 15.2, 15.8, 15.6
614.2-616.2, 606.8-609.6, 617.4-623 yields 0.07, 15.3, 15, 15.1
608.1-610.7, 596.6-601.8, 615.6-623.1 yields -0.01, 15.3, 14.6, 14.9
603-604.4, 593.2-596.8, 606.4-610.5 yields -0.08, 15.2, 15.1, 15.2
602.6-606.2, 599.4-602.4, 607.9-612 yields -0.17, 15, 15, 15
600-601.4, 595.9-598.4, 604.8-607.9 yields 0.03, 15.4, 15.4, 15.4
